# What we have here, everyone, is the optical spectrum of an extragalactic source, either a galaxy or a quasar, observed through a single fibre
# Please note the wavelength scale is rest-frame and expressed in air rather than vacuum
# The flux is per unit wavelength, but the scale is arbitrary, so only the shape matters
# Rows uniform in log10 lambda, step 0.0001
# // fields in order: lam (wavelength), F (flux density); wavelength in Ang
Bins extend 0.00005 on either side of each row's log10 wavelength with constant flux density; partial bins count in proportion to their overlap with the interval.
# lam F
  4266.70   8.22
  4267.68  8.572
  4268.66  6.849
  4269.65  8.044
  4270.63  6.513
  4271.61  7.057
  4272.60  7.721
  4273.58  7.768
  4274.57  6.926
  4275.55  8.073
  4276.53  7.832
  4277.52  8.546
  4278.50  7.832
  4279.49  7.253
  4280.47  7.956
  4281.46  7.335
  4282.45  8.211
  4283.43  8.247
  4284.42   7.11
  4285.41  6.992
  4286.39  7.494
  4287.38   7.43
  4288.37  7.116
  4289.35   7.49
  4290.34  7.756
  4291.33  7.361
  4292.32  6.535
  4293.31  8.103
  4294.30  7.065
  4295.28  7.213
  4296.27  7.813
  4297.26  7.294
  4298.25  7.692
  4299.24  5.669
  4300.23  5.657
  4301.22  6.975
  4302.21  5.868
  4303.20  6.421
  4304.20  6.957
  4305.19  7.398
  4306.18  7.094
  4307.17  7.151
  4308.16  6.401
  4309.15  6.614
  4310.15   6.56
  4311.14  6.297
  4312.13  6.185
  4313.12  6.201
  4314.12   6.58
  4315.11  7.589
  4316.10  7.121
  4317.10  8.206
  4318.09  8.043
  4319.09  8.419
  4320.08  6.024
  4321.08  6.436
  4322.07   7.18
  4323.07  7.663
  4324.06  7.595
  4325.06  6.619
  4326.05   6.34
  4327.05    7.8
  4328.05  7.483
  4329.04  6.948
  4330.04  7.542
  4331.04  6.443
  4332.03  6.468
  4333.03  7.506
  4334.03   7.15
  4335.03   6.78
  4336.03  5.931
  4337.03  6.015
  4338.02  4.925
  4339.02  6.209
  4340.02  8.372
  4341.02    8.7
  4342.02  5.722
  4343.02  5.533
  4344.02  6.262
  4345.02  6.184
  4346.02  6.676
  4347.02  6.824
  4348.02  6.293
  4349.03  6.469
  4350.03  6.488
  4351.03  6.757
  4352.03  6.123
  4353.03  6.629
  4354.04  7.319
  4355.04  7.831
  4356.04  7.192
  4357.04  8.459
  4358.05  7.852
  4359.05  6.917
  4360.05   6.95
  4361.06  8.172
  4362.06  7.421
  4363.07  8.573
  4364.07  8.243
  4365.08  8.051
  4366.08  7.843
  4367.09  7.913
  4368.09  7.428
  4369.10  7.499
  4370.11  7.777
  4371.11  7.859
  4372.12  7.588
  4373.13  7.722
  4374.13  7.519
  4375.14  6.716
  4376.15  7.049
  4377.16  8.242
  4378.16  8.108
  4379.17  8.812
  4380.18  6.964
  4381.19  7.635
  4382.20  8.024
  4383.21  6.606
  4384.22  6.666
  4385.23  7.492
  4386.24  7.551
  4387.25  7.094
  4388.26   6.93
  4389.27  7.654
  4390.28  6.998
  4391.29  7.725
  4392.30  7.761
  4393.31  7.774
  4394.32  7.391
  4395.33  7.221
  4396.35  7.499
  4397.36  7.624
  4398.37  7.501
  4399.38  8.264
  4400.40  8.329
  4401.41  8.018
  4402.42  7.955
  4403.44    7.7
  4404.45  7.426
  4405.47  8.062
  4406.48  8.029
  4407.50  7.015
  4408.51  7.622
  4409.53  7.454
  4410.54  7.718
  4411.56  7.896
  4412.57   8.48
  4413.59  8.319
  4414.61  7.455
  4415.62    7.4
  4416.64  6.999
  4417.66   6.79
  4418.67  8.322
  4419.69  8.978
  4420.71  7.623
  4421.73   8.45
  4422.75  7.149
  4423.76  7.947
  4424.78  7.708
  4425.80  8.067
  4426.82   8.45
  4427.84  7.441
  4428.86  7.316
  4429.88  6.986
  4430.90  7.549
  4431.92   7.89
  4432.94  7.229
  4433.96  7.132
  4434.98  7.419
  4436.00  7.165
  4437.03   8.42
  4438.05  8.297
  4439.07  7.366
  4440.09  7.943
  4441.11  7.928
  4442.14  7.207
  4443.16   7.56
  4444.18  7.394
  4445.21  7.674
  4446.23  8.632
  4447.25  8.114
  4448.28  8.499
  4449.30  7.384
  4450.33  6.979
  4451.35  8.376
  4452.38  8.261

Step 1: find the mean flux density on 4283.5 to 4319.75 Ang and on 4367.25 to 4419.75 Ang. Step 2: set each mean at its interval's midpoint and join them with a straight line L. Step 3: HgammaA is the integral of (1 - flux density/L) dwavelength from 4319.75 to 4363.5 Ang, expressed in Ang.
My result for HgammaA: 2.3 Ang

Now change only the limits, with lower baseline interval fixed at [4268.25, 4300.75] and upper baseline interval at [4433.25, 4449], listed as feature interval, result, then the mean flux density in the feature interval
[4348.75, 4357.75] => 0.6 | 7.06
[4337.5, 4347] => 1.3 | 6.53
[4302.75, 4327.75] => 1.6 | 7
